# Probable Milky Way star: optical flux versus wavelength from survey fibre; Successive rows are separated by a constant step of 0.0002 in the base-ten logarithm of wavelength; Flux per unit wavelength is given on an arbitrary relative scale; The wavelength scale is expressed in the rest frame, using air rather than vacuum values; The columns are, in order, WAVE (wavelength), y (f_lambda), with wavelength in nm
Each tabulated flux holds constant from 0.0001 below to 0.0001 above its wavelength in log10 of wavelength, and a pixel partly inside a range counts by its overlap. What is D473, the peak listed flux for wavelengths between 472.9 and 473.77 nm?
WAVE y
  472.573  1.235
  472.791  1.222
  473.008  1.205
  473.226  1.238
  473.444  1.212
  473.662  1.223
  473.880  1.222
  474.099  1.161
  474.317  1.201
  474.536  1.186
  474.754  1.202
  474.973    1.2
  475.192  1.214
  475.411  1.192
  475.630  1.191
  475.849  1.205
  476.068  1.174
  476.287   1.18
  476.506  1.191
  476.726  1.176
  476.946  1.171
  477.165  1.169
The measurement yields 1.238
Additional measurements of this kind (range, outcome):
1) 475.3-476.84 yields 1.205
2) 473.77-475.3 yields 1.222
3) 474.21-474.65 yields 1.201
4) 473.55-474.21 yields 1.223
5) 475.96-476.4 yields 1.18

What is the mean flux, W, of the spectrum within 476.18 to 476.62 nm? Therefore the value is 1.19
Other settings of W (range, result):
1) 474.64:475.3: 1.21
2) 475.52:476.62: 1.19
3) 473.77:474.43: 1.19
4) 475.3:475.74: 1.19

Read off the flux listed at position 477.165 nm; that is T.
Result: 1.169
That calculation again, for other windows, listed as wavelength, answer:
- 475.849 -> 1.205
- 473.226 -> 1.238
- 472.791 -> 1.222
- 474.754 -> 1.202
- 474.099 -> 1.161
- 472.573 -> 1.235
